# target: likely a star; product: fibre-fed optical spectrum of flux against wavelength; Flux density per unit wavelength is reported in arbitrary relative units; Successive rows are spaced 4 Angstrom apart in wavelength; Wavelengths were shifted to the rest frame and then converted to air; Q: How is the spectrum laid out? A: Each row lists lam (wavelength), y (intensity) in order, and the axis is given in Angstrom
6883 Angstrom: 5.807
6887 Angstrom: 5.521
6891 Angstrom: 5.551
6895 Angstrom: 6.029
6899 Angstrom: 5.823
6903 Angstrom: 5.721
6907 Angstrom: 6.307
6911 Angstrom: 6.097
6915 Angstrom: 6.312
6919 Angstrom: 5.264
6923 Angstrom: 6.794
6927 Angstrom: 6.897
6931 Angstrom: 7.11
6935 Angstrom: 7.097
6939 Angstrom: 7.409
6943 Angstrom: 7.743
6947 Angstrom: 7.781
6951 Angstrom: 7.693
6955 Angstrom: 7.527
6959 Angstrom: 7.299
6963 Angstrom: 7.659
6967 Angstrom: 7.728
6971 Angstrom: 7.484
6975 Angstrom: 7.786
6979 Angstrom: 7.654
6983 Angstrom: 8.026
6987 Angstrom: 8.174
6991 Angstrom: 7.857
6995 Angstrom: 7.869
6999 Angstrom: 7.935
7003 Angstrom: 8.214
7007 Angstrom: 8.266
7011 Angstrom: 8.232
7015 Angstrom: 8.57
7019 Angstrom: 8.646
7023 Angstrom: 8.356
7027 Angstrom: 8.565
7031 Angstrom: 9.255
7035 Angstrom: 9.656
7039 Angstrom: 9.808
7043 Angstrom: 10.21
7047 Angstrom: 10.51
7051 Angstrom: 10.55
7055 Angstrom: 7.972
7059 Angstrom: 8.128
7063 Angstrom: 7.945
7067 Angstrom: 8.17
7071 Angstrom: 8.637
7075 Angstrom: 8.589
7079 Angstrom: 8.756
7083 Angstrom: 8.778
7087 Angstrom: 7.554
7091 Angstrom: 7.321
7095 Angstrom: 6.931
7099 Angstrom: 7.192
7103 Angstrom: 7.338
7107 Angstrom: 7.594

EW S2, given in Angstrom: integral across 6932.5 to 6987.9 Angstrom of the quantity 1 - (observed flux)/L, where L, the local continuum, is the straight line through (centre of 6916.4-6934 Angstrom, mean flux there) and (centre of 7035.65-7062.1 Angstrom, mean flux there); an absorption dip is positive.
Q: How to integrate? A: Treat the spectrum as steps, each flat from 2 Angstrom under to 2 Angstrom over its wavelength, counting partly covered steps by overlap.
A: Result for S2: -2.0 Angstrom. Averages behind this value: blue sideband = 6.54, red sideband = 9.47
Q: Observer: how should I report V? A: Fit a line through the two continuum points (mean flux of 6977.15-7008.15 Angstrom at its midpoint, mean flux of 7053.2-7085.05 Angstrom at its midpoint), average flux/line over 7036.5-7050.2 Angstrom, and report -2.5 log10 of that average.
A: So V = -0.23 mag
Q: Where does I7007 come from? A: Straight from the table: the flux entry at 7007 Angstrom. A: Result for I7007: 8.266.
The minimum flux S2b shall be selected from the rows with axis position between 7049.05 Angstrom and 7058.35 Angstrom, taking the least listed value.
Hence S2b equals 7.972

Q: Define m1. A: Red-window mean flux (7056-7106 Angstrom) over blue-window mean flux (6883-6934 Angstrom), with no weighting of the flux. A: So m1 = 1.30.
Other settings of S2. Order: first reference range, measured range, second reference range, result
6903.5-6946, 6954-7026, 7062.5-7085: -4.6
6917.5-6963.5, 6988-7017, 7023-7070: 0.6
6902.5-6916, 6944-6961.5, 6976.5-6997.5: -1.1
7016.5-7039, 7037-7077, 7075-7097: -2.8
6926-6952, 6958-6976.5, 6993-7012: 0.3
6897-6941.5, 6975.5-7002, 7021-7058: 0.7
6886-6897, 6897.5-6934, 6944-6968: 0.8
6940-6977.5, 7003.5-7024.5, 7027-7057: 1.3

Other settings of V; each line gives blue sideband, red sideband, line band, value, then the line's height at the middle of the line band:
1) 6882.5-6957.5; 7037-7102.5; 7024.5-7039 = -0.15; 8.04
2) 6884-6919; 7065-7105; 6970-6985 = -0.15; 6.73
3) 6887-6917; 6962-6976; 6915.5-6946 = -0.03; 6.68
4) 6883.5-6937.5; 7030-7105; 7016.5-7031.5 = -0.09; 7.92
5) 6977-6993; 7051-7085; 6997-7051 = -0.10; 8.2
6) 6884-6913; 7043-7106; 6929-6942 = -0.14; 6.38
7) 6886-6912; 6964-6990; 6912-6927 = 0.03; 6.38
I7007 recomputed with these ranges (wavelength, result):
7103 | 7.338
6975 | 7.786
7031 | 9.255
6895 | 6.029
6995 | 7.869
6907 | 6.307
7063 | 7.945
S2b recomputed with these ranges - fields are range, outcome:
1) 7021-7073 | 7.945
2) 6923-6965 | 6.794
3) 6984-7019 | 7.857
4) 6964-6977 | 7.484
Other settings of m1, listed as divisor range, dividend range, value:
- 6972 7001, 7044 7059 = 1.21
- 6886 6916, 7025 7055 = 1.63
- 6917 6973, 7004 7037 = 1.20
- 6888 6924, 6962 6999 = 1.31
